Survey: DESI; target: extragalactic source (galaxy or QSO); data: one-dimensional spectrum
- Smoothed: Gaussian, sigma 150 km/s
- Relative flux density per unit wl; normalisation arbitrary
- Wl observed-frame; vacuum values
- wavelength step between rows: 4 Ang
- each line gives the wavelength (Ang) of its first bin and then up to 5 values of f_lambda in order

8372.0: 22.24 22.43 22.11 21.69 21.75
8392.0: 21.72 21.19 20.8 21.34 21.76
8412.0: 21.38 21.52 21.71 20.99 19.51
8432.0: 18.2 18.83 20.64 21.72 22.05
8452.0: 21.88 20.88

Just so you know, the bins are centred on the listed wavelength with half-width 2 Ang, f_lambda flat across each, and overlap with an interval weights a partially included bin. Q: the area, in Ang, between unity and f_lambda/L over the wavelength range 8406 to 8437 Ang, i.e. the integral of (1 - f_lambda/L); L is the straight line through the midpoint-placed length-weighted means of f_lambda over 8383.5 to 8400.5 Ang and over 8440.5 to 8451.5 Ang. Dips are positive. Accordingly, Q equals 1.5 Ang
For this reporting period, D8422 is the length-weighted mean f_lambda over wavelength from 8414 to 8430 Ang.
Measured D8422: 20.9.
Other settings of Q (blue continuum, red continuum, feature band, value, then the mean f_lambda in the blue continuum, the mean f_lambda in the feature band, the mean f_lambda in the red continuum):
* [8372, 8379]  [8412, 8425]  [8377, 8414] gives 0.6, 22.3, 21.6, 21.4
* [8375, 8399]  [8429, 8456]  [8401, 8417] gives -0.1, 21.7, 21.5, 20.5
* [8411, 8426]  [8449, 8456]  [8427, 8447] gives 1.5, 21.4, 19.9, 21.6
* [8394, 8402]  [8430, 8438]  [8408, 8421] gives -1.1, 21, 21.6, 18.5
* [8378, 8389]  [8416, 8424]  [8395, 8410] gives 0.3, 21.9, 21.3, 21.5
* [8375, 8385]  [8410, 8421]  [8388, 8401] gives 0.3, 22.1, 21.3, 21.5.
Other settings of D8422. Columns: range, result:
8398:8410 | 21.3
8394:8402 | 21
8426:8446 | 19.8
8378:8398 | 21.7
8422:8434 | 19.6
